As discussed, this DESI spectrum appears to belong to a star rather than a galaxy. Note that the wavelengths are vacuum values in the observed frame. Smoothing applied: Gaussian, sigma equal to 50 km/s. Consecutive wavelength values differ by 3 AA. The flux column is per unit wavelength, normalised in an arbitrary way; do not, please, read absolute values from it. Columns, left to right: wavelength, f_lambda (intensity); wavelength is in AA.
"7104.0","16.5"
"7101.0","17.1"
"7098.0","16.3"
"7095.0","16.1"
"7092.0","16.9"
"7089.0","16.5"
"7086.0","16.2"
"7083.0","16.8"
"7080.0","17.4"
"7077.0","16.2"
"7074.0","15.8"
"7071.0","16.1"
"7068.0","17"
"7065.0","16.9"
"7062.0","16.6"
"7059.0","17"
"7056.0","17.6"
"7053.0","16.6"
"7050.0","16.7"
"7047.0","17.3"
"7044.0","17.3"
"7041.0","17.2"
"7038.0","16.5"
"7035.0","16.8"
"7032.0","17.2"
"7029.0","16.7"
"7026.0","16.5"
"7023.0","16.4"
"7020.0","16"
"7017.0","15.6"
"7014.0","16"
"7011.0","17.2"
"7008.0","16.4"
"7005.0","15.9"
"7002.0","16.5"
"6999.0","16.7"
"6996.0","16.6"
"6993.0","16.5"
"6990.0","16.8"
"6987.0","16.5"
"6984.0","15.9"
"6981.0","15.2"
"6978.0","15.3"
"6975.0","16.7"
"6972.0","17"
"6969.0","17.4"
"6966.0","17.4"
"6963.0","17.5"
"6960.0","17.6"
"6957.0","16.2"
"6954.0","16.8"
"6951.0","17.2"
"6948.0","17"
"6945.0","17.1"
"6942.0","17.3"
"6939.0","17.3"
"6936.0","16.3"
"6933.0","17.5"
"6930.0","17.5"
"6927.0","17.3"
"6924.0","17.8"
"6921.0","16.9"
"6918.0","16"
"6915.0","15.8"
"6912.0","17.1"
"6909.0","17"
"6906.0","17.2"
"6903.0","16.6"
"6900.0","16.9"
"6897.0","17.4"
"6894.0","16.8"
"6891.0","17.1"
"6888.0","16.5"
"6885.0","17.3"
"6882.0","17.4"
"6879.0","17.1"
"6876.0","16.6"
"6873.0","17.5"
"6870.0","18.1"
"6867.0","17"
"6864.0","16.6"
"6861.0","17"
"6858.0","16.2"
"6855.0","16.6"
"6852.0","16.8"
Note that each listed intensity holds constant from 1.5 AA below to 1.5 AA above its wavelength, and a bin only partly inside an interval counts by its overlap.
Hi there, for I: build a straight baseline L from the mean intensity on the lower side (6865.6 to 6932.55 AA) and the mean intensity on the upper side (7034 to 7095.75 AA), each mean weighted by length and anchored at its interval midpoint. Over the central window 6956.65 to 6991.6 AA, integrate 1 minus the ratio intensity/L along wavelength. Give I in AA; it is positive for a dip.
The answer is 0.6 AA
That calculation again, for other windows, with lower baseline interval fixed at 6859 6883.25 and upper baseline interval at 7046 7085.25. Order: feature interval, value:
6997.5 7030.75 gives 1.0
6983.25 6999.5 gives 0.4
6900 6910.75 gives 0.1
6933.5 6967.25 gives -0.2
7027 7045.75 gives -0.1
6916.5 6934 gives -0.1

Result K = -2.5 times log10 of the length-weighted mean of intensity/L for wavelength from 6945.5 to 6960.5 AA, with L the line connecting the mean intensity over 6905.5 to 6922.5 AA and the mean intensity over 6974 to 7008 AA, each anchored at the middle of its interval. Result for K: -0.03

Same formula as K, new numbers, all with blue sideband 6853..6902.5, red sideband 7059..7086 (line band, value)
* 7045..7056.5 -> -0.02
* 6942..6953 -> -0.02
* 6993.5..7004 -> 0.01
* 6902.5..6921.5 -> 0.02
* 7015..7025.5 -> 0.04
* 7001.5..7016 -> 0.02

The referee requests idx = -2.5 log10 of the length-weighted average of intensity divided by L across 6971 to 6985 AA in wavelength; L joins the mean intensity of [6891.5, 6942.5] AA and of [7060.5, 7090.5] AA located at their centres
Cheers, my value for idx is 0.055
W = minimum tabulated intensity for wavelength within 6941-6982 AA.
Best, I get 15.2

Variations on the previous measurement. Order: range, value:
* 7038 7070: 16.5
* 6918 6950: 16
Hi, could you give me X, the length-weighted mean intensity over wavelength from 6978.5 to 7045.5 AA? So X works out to 16.5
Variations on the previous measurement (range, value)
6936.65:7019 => 16.6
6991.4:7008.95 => 16.4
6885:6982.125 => 16.9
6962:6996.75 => 16.6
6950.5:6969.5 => 17.1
